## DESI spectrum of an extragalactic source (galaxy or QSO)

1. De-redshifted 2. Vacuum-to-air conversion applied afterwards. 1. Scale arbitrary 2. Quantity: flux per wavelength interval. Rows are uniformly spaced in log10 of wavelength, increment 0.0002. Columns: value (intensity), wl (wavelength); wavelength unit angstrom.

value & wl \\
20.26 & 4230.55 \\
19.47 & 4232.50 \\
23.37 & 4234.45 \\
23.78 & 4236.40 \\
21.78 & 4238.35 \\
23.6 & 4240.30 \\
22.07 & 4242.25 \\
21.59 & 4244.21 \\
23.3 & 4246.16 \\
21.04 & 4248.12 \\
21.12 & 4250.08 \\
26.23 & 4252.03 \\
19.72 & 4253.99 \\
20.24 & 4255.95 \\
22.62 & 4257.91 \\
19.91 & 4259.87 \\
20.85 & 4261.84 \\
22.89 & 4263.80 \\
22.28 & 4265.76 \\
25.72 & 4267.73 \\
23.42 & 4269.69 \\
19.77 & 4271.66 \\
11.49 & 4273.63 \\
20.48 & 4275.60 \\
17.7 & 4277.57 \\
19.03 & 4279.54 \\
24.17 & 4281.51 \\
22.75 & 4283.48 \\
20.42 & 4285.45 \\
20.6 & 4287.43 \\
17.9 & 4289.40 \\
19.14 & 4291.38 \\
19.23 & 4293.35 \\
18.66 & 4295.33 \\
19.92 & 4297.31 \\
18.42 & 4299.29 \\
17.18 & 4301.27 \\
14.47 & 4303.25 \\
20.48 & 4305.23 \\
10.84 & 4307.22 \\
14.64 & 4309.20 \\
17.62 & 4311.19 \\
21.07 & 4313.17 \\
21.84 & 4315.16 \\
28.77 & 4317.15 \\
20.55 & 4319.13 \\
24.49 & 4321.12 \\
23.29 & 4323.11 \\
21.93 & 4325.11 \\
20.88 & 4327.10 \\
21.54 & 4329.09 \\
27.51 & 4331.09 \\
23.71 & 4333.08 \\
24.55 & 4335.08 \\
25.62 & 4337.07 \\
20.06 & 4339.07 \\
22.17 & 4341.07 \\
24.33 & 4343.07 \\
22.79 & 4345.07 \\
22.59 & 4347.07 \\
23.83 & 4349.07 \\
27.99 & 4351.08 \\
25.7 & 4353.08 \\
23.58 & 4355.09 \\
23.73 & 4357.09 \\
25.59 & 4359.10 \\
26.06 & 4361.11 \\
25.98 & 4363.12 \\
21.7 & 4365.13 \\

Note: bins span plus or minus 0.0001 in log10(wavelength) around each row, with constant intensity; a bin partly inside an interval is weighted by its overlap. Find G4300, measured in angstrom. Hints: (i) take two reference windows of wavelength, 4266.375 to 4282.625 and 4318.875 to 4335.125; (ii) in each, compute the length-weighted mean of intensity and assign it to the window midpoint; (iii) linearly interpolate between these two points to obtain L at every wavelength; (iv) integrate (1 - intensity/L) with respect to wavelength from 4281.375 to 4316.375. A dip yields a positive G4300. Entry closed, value 4.5 angstrom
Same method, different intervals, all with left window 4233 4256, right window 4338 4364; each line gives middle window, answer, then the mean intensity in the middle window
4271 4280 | 2.1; 17.5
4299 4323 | 4.2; 19.4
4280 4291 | 1.0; 21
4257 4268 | 0.2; 22.2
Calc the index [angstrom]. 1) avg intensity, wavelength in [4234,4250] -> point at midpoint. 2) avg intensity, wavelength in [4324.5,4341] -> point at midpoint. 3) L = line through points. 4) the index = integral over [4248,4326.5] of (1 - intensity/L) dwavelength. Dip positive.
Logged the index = 8.6 angstrom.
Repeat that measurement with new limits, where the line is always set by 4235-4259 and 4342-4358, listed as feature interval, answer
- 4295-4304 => 2.1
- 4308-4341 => 2.1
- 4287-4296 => 1.6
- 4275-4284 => 0.9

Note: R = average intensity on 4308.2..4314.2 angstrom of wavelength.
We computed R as 17.8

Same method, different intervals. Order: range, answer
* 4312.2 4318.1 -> 23.8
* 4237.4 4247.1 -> 22.5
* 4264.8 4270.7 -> 23.8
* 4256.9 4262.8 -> 21.1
